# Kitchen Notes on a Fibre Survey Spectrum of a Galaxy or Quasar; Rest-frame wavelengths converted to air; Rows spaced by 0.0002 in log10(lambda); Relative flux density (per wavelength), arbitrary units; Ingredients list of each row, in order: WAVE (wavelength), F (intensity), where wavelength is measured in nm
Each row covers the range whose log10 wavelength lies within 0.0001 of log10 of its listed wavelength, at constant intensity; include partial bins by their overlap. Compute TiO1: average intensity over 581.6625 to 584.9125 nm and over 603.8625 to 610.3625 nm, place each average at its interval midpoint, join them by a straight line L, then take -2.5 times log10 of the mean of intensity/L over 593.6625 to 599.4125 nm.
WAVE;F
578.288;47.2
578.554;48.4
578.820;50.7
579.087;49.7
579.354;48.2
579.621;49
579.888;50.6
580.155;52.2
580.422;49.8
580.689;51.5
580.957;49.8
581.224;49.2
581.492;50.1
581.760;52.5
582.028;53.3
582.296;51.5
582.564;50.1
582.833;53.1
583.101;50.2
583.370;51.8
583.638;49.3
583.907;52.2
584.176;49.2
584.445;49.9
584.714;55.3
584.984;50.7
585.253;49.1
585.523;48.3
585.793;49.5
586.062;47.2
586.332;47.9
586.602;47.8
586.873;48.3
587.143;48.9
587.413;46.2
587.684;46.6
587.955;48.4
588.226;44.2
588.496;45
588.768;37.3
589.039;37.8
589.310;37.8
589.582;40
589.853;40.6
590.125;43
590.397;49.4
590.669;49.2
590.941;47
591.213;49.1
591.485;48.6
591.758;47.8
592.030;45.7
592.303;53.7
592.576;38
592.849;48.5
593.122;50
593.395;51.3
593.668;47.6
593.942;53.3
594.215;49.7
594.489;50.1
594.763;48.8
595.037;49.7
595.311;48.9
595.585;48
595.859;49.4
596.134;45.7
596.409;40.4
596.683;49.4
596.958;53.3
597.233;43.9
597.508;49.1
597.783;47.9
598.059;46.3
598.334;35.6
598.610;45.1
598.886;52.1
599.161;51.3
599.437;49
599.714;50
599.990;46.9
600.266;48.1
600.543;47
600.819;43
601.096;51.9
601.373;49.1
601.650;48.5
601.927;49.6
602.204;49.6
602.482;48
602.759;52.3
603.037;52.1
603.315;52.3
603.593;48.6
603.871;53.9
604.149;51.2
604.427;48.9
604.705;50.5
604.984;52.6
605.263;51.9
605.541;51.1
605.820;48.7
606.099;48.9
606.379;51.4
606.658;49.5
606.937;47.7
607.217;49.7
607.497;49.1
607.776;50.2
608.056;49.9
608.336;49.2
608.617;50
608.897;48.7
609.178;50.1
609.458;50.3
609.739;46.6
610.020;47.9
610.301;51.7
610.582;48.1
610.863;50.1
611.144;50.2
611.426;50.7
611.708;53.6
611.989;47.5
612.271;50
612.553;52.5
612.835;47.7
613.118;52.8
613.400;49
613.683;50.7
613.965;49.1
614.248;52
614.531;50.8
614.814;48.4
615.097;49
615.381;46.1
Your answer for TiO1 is 0.06 mag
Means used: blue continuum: 51.5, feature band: 47.9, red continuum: 49.9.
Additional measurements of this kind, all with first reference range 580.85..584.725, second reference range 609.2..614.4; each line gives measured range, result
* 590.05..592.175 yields 0.07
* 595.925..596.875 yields 0.10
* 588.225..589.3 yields 0.25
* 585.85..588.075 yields 0.07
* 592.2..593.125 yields 0.08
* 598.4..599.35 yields 0.05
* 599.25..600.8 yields 0.06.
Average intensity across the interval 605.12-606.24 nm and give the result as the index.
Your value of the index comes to 50.1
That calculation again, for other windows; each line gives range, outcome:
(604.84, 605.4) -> 52.2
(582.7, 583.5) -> 51.7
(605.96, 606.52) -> 50.1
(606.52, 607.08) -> 48.6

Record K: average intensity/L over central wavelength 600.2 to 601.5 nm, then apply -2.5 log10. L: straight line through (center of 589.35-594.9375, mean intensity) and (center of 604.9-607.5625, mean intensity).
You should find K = 0.03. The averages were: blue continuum 47.4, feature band 47.8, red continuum 50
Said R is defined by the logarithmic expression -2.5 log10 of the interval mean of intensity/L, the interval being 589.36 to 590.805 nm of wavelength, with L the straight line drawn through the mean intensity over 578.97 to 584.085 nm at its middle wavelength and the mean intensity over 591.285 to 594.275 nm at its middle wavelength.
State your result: 0.12 mag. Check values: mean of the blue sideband 50.7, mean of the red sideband 48.6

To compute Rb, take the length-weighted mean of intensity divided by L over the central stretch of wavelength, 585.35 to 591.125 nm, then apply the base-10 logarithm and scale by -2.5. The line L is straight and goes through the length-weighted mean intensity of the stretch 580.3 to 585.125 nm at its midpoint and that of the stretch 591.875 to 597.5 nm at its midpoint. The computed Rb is 0.10 mag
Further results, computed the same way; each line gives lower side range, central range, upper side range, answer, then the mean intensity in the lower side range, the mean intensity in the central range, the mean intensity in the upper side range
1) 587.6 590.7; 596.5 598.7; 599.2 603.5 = 0.02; 43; 46.2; 49.2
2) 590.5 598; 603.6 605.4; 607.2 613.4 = -0.04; 48.3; 51.3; 49.8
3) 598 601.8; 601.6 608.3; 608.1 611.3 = -0.04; 47.5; 50.3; 49.4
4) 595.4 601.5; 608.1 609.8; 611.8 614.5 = 0.00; 47.4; 49.3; 50.2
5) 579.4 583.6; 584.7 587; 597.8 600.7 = 0.02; 50.9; 49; 47.1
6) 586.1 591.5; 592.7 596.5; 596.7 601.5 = -0.05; 45.1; 48.7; 47.7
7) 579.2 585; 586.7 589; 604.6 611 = 0.12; 50.9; 45.3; 49.7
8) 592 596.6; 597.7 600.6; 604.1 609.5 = 0.04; 48.2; 47.2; 50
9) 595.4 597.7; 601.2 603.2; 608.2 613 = -0.03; 47.5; 49.9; 49.7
